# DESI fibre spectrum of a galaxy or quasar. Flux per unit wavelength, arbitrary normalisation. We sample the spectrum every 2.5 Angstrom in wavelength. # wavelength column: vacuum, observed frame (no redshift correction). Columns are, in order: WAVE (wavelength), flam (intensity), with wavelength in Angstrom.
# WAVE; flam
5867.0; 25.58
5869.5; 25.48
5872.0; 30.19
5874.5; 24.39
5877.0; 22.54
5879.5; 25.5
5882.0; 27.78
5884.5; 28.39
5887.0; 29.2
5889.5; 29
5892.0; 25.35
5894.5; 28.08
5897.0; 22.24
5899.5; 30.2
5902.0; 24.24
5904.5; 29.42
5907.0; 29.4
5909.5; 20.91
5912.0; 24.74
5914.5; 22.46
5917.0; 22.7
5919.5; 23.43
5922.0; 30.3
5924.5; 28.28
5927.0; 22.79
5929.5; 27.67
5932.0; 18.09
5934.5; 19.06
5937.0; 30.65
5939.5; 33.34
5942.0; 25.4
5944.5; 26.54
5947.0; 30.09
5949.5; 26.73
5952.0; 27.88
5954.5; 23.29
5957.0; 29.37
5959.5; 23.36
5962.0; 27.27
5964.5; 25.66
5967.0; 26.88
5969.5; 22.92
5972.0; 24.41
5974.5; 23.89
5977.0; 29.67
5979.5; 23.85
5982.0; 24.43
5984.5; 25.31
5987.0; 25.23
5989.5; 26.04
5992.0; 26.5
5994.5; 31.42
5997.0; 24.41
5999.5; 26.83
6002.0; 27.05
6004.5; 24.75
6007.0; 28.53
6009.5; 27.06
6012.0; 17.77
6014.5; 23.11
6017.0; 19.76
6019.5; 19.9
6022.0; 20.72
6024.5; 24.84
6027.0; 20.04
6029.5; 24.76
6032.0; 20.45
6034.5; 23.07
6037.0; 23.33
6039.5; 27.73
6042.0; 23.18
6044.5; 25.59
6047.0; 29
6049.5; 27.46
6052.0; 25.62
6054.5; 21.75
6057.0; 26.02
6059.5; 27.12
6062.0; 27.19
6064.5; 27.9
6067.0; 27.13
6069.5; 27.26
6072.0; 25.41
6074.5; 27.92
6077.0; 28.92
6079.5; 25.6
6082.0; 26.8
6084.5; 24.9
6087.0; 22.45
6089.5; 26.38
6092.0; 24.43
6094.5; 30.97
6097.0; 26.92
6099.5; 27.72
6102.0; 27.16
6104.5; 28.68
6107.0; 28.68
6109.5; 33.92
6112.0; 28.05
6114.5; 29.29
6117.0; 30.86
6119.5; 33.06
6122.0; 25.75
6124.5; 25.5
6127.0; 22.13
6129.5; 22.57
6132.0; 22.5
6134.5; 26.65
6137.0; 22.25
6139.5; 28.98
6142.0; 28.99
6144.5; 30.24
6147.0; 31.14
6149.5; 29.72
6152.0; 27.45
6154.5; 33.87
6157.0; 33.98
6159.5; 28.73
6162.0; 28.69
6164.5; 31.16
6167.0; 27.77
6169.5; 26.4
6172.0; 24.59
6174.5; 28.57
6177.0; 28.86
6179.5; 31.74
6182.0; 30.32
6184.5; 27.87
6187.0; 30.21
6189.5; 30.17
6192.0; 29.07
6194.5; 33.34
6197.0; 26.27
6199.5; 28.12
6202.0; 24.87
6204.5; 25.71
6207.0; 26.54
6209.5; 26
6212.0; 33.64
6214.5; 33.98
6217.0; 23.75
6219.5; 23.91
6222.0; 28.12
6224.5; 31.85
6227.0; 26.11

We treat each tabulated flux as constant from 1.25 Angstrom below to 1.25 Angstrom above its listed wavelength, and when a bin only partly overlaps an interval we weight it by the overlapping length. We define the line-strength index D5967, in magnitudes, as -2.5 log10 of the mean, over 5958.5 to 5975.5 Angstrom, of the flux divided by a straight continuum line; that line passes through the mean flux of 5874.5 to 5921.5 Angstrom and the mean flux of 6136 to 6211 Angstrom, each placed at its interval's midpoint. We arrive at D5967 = 0.07 mag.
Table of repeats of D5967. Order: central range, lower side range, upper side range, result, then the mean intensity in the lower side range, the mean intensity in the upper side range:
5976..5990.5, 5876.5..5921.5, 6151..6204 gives 0.05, 26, 29.1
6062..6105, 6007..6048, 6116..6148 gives -0.07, 23.3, 26.9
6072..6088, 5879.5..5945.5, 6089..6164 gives 0.07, 26.1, 28.2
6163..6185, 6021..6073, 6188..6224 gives -0.04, 25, 28.2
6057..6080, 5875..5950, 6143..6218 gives 0.03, 26.1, 29.1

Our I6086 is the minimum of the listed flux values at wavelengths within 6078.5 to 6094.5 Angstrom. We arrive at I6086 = 22.45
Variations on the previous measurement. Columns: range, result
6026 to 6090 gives 20.04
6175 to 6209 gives 24.87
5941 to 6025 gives 17.77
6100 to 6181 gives 22.13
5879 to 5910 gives 20.91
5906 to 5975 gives 18.09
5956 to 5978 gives 22.92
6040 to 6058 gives 21.75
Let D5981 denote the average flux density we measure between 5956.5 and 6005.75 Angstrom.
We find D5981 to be 25.9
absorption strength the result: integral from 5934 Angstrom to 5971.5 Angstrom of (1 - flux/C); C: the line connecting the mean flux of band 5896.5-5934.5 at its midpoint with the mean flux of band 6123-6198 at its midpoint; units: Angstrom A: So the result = -1.7 Angstrom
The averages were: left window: 25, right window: 28.3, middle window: 26.7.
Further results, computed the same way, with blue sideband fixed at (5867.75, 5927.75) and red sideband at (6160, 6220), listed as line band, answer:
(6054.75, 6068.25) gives 0.38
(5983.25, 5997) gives 0.11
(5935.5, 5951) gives -1.24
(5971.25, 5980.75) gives 0.45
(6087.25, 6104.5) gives 0.39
